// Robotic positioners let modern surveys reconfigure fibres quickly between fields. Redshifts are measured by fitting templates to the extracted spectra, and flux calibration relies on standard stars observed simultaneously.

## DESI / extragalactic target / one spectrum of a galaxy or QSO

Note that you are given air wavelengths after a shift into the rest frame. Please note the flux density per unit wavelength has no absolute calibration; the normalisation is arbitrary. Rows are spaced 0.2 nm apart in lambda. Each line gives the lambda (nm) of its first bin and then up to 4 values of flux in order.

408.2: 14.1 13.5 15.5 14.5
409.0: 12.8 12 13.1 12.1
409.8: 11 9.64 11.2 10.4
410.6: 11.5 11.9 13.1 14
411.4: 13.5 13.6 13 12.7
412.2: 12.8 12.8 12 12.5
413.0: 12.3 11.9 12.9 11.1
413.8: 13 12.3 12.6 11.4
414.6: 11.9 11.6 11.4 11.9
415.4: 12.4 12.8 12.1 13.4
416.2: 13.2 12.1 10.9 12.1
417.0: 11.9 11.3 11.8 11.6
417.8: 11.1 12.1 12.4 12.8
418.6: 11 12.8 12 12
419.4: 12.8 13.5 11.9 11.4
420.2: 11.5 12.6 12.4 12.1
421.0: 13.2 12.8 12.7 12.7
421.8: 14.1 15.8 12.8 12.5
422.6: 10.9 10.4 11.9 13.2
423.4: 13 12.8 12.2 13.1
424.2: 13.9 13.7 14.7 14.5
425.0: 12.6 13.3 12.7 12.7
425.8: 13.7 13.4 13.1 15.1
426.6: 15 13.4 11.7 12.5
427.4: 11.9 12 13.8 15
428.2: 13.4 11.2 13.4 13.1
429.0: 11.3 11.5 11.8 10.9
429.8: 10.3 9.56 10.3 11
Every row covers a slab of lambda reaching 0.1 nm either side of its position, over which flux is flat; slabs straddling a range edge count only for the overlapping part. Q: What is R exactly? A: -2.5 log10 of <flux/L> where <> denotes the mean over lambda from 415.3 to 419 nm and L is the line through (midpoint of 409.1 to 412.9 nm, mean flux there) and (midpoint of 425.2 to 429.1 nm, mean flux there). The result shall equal 0.04 mag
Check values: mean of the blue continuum 12.3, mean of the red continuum 13.1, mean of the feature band 12.1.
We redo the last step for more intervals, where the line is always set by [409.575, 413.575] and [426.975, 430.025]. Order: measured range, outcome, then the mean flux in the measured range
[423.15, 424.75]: -0.10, 13.4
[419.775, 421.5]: -0.01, 12.3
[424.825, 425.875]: -0.08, 13.1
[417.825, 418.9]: 0.00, 12.1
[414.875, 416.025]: 0.00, 12.2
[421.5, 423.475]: -0.05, 12.7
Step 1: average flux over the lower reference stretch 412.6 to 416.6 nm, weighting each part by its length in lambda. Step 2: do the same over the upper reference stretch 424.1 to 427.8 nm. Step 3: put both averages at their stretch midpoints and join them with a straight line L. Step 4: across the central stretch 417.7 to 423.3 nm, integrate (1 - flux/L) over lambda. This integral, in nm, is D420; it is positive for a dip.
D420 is 0.17 nm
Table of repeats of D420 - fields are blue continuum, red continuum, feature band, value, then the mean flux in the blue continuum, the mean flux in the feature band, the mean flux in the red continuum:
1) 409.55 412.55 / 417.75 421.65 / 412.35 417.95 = 0.08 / 12.2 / 12.1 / 12.3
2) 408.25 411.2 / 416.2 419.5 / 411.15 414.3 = -0.11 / 12.4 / 12.7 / 12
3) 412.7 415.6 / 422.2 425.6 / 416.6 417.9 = 0.08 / 12.1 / 11.6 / 12.8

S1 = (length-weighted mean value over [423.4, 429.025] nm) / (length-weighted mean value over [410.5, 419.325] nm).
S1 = 1.08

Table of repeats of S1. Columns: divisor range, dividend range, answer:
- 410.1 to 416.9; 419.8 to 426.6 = 1.05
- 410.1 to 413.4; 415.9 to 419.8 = 0.97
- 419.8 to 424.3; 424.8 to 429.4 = 1.03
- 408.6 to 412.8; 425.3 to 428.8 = 1.06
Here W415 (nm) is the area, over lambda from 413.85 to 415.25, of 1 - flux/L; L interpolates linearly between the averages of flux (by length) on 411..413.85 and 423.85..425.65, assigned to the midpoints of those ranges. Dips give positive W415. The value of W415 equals 0.103 nm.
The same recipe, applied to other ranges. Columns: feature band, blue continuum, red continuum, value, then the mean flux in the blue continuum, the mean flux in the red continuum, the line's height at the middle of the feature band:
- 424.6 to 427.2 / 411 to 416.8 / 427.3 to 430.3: -0.30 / 12.4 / 12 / 12.1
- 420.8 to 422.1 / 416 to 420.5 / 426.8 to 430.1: -0.15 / 12.1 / 12.1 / 12.1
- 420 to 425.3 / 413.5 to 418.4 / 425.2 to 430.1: -0.22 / 12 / 12.6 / 12.4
